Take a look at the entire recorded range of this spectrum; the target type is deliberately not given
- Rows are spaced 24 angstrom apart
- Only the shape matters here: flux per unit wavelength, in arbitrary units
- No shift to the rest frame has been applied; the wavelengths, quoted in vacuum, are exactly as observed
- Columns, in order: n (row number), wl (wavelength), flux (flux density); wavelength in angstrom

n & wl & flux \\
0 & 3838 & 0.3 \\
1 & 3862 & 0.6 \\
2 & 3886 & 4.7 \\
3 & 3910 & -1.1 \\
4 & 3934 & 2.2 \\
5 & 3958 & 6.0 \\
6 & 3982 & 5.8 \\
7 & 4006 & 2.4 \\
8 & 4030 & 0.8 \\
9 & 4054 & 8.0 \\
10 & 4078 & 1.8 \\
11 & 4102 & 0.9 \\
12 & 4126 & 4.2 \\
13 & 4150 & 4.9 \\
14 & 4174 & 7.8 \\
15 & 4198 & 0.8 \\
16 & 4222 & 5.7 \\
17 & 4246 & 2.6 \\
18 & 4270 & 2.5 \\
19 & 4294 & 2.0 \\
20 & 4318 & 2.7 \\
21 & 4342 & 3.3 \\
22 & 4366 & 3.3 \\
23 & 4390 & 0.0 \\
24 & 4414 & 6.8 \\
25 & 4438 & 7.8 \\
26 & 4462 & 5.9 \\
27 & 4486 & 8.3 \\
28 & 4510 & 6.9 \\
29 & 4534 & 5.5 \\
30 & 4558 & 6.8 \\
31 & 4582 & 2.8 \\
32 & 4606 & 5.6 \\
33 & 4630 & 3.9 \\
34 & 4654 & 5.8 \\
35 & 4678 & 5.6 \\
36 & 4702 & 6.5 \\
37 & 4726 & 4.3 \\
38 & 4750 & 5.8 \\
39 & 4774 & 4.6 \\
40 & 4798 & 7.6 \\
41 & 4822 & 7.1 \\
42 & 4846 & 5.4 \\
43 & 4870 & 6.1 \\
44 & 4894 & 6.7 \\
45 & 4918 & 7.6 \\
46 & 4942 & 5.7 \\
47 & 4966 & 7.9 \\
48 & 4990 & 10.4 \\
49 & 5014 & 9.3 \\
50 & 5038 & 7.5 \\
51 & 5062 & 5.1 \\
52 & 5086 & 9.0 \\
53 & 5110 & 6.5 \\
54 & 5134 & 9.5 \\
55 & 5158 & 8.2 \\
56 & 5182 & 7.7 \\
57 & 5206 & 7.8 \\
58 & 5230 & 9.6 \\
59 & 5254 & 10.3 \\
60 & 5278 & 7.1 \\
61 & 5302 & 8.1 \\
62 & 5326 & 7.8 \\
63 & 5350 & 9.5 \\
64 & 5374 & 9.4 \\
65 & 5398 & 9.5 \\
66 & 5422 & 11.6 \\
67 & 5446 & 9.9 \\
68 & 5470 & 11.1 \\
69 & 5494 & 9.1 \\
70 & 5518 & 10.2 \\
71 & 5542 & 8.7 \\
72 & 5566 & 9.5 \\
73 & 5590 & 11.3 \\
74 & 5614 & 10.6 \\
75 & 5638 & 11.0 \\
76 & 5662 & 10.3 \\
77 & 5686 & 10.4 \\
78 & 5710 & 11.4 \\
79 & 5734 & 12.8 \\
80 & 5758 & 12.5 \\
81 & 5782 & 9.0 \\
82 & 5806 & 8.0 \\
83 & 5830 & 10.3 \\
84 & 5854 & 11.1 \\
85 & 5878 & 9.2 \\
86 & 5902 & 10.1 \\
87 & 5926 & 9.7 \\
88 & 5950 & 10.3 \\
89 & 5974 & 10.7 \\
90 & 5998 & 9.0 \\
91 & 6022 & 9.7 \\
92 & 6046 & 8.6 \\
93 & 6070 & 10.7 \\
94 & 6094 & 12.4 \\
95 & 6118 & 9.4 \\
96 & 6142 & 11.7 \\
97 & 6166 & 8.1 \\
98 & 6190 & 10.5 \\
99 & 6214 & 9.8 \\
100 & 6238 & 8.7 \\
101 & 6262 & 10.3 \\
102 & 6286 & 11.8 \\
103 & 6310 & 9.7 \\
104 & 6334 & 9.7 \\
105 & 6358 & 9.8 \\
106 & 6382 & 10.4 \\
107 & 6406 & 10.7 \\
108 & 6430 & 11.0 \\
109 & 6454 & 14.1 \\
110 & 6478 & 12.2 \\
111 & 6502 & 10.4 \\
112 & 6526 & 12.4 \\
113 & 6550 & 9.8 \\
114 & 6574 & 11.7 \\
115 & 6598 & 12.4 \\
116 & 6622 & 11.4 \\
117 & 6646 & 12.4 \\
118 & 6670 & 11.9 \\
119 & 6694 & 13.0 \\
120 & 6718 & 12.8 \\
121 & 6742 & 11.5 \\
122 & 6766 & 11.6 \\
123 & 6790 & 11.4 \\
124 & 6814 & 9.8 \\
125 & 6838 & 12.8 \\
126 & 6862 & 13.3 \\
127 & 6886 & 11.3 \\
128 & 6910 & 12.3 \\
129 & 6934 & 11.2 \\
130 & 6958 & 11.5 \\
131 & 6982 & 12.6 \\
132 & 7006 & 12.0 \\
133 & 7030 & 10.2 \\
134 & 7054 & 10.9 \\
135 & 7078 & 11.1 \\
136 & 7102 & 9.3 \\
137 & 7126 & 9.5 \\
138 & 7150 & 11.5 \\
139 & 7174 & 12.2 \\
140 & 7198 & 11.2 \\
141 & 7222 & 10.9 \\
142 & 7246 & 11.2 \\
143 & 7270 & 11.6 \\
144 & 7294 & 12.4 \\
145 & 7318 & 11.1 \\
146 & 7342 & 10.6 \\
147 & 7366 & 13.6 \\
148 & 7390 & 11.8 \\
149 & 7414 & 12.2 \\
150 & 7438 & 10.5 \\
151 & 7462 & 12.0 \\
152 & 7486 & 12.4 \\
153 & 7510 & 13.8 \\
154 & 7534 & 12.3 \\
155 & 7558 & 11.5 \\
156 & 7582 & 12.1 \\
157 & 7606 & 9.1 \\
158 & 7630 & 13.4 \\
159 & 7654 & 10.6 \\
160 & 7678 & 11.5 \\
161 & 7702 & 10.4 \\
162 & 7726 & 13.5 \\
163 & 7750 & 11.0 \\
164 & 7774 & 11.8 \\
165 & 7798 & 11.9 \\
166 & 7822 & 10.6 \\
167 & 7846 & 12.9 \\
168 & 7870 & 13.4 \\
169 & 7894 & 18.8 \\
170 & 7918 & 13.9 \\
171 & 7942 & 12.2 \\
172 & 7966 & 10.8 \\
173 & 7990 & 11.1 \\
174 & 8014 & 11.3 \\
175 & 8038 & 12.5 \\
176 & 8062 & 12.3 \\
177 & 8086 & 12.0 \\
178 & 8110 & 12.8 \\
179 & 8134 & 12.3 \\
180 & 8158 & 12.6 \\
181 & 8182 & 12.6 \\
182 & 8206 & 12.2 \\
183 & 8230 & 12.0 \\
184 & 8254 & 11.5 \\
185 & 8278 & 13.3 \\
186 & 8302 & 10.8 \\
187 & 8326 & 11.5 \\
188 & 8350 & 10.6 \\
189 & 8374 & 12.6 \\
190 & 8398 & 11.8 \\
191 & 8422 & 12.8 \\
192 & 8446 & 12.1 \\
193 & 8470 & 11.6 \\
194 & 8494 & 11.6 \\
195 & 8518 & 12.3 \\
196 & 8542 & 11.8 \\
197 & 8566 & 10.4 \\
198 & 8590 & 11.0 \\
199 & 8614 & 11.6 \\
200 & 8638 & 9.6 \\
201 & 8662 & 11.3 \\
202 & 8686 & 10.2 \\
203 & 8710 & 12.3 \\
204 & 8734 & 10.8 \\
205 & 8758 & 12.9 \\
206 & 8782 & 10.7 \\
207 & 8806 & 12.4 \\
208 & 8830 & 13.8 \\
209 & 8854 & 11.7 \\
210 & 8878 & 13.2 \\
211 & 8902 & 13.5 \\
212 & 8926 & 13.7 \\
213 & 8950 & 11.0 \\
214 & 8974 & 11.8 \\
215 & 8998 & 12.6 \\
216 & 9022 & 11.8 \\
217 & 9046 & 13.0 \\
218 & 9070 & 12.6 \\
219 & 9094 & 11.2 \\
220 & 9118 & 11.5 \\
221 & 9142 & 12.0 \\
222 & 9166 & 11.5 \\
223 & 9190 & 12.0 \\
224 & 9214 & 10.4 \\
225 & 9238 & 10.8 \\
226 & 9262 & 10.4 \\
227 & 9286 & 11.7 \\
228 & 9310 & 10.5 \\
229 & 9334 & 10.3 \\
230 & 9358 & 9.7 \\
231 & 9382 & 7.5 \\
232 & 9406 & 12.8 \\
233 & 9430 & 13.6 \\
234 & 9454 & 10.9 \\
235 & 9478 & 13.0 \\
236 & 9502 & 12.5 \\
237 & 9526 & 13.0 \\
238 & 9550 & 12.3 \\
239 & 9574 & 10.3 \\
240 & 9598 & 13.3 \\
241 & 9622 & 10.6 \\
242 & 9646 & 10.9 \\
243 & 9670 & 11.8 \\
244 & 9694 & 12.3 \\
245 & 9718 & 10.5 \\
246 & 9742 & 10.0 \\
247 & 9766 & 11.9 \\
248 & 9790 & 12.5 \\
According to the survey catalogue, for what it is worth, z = 0.204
